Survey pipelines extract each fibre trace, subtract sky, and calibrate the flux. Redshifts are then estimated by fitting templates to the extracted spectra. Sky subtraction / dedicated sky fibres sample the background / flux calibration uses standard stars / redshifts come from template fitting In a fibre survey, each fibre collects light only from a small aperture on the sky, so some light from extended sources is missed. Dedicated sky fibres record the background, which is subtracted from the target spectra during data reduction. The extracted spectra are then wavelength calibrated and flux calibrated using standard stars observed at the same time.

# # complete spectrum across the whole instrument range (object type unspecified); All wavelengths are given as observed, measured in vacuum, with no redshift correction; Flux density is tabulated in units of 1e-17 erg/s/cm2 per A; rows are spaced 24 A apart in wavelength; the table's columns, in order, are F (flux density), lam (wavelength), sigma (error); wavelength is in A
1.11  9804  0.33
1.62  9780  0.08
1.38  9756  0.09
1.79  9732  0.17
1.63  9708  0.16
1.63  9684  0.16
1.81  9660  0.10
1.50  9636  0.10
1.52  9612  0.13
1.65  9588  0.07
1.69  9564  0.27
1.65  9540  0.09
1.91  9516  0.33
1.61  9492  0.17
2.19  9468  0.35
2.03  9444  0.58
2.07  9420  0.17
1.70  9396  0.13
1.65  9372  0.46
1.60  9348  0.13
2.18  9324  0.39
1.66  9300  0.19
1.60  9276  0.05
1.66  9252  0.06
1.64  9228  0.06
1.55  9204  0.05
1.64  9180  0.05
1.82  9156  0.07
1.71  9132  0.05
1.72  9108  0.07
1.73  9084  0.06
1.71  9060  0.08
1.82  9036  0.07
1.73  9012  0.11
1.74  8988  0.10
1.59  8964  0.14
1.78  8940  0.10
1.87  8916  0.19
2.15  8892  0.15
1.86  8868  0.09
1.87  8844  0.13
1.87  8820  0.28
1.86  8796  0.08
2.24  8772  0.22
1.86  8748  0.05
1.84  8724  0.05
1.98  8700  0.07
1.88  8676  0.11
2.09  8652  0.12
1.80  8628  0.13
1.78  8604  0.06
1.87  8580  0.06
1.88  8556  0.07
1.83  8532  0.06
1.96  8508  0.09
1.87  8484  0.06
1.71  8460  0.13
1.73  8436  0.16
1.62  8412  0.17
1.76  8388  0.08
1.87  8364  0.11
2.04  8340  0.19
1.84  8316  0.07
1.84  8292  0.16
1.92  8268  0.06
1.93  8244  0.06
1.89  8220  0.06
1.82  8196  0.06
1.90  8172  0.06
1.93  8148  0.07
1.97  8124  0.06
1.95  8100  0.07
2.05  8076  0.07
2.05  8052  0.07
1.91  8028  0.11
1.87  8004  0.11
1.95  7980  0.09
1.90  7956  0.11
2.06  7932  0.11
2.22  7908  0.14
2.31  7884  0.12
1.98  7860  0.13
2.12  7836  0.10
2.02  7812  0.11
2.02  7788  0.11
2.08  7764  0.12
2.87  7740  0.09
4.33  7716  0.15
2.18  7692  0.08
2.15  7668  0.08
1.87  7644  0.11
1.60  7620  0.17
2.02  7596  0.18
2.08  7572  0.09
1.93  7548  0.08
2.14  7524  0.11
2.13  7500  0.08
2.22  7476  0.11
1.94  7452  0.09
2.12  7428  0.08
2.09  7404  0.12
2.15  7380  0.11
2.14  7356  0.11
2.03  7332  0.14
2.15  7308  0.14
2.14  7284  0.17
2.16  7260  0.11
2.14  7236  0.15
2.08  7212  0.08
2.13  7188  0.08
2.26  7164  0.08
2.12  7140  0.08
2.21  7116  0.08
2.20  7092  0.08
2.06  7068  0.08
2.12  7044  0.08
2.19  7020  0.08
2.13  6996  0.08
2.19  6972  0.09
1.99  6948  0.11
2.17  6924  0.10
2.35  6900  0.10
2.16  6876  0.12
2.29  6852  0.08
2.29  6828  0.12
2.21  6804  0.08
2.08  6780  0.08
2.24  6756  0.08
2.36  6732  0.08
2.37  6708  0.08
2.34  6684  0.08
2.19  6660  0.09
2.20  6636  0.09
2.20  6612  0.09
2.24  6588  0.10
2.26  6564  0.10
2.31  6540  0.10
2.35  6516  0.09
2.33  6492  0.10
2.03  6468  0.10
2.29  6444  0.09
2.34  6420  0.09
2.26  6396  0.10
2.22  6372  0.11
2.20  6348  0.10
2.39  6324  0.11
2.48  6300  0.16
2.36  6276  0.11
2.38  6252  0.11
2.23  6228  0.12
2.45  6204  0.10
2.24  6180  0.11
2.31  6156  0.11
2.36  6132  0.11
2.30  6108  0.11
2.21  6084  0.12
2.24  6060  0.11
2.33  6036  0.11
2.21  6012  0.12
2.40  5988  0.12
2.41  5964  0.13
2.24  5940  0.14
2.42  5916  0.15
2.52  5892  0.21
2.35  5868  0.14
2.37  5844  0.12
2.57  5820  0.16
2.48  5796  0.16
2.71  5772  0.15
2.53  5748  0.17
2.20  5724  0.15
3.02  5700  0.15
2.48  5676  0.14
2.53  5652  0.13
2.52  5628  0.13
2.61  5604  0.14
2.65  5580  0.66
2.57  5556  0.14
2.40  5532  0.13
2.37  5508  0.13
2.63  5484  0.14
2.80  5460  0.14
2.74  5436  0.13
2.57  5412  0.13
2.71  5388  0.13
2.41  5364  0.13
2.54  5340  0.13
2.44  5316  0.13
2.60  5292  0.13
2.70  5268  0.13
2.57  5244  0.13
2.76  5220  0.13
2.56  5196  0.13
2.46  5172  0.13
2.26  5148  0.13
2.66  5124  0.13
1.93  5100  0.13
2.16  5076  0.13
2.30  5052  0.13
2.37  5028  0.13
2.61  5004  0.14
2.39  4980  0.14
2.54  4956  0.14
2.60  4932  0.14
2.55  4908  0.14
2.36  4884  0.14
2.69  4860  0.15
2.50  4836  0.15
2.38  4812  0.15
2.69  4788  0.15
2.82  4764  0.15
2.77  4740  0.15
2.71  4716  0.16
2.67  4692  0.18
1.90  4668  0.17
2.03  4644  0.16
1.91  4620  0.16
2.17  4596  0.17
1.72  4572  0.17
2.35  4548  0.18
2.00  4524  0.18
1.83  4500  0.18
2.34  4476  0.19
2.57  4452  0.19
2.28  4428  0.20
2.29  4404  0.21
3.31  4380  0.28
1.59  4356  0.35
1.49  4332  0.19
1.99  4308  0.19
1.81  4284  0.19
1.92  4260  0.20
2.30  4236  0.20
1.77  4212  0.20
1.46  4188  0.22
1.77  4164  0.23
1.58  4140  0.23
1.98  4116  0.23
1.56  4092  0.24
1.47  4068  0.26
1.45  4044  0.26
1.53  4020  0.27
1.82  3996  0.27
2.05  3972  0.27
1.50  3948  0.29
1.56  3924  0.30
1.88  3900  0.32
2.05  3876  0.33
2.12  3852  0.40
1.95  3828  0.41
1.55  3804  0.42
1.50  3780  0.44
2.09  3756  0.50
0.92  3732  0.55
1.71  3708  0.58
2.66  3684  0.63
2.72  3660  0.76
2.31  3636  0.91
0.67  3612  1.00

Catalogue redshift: 0.174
